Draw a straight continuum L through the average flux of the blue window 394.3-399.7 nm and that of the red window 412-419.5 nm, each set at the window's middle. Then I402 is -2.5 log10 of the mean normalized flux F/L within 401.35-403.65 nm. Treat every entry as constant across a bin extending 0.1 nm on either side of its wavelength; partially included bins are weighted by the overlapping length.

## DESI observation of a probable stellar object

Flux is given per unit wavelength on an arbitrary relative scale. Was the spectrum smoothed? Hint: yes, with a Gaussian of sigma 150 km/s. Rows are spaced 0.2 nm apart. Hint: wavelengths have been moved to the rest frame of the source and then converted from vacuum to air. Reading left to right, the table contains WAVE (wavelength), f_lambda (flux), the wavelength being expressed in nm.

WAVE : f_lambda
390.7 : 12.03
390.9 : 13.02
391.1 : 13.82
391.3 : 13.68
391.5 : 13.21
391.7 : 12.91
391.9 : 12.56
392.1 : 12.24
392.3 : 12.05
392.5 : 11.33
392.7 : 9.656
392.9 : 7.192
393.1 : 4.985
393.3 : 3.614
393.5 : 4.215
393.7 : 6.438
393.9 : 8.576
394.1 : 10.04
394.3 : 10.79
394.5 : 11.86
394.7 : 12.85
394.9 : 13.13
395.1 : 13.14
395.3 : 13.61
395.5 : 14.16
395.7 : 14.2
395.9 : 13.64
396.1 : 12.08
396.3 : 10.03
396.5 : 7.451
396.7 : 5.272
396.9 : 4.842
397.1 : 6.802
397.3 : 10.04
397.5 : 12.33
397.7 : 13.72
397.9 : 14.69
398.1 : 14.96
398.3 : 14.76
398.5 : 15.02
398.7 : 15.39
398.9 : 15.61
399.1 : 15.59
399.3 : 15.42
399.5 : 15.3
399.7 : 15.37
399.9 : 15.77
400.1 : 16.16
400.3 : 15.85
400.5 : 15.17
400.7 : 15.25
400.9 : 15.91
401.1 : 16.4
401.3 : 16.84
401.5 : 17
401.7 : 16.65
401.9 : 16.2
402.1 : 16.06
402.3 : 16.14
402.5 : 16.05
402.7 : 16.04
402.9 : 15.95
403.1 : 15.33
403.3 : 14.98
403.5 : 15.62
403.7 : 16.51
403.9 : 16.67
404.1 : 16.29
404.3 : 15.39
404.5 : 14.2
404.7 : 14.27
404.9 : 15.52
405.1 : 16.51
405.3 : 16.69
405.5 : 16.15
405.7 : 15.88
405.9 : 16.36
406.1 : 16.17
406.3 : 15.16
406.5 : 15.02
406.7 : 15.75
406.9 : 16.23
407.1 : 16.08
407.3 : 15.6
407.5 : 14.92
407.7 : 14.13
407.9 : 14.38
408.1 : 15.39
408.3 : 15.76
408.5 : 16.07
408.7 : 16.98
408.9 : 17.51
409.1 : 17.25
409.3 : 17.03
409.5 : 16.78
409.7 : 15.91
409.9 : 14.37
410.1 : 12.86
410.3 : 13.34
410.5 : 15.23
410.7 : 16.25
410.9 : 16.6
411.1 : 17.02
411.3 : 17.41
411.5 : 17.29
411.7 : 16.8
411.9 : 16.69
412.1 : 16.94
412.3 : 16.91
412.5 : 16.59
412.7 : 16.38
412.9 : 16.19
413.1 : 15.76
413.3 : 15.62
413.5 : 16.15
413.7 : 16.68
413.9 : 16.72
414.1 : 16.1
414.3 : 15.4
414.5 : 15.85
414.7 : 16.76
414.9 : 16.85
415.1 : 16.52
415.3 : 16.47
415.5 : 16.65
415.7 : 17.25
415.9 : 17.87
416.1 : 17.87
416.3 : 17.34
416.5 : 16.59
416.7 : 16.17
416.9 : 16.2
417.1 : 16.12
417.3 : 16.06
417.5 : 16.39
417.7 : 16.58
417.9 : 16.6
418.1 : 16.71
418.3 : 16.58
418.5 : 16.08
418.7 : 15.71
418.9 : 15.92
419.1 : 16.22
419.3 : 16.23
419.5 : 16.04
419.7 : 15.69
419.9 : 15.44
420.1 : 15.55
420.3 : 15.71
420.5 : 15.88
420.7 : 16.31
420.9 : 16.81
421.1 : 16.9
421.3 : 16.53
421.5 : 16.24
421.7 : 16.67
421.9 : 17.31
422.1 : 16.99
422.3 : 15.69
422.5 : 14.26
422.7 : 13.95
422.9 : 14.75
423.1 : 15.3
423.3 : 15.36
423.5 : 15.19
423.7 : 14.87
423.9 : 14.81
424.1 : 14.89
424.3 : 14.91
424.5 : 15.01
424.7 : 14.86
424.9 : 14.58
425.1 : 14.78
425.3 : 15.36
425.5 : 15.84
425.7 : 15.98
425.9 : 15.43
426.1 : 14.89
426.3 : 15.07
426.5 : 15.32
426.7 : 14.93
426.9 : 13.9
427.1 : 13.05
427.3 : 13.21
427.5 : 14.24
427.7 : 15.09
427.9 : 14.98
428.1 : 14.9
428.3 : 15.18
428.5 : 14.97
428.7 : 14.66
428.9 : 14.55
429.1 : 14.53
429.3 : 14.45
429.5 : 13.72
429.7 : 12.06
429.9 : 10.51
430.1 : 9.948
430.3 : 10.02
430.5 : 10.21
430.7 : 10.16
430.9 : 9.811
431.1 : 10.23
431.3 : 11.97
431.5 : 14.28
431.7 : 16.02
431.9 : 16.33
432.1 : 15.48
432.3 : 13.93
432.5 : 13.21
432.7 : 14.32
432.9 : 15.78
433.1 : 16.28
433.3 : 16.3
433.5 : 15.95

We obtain -0.17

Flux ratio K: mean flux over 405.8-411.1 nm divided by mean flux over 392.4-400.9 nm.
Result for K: 1.3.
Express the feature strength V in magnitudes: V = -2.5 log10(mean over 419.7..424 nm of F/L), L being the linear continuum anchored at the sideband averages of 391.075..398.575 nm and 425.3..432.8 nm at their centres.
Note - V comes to -0.20 mag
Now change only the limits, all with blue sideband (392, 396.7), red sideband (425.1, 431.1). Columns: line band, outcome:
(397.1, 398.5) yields -0.23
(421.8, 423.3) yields -0.18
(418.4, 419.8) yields -0.25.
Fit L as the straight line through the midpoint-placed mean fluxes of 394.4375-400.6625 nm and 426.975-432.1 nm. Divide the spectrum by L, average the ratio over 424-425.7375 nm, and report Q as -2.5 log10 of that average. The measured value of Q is -0.15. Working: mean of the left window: 13.1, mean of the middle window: 15.1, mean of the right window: 13.2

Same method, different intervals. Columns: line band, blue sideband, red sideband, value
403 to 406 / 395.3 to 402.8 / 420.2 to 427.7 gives -0.11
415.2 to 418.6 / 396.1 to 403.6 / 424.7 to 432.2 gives -0.19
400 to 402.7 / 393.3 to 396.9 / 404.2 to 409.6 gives -0.22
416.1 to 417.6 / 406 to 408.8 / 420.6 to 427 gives -0.07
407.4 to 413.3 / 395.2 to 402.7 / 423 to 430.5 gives -0.14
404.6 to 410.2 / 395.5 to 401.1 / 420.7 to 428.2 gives -0.13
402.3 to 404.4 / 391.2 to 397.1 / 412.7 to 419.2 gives -0.23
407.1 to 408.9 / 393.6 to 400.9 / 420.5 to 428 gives -0.14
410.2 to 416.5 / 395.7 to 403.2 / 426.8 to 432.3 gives -0.20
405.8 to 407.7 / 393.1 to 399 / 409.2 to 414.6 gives -0.08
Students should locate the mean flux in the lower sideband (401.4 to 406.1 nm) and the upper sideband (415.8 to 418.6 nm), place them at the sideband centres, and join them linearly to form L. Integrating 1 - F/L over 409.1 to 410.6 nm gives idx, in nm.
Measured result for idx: 0.10 nm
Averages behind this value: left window 15.9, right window 16.7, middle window 15.2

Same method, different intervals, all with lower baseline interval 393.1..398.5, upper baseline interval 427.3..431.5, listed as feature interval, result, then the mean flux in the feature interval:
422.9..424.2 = -0.27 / 15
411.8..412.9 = -0.46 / 16.7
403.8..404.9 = -0.41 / 15.4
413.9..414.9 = -0.36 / 16.2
